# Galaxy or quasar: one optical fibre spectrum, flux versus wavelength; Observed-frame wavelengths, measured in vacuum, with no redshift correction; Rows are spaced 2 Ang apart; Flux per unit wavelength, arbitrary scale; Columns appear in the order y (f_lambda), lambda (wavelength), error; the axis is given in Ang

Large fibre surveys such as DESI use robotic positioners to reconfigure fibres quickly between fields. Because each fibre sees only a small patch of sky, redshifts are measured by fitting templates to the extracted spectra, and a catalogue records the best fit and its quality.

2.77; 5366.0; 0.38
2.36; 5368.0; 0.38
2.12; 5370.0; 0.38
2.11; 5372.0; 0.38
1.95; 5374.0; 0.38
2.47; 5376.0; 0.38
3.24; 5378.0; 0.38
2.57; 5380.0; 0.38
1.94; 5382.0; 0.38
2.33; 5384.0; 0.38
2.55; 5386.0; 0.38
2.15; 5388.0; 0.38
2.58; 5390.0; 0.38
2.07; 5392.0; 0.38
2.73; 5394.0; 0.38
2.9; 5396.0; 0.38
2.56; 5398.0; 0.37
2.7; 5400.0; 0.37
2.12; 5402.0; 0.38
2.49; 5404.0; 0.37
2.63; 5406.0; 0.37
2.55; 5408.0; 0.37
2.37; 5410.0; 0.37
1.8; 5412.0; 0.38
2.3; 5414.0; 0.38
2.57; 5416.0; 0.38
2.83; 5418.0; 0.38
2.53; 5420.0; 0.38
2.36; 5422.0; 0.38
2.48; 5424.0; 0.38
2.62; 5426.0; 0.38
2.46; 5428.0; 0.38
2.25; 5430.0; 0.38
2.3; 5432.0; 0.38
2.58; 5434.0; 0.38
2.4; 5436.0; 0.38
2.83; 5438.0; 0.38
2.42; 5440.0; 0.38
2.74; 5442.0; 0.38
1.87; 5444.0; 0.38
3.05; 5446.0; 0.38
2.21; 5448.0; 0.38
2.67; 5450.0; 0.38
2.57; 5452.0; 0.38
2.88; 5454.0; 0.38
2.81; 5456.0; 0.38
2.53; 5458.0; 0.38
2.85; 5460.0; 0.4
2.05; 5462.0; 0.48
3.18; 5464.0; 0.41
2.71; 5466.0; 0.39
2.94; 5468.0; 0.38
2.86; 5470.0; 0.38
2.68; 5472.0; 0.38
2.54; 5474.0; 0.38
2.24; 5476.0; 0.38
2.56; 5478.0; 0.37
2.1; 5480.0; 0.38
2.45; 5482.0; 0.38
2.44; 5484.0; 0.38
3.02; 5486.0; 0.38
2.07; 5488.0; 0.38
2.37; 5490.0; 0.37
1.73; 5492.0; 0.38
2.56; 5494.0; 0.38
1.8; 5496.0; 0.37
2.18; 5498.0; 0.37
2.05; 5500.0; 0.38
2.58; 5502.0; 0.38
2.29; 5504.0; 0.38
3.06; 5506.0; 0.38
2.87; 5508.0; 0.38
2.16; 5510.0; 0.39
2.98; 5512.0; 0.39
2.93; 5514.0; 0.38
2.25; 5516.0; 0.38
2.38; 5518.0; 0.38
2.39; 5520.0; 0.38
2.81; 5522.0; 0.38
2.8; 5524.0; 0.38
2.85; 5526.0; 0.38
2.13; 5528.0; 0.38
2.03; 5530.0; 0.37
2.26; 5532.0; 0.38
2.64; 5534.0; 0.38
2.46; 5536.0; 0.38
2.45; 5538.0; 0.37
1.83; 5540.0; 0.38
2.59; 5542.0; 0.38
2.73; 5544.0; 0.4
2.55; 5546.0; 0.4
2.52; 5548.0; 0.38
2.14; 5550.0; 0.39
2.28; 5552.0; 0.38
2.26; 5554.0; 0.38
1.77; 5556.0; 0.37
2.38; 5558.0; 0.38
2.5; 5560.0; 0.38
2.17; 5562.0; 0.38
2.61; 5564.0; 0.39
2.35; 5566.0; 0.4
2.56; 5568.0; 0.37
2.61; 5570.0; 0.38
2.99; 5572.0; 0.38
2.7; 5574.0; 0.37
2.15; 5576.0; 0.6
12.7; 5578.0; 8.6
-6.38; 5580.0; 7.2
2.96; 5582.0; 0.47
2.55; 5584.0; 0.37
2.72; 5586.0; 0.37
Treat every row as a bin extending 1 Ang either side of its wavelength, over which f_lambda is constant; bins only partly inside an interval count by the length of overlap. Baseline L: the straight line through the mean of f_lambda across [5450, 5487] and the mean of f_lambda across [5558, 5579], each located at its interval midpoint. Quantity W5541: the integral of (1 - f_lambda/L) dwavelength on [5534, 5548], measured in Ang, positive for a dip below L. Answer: 3.4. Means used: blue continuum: 2.63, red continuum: 3.48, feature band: 2.46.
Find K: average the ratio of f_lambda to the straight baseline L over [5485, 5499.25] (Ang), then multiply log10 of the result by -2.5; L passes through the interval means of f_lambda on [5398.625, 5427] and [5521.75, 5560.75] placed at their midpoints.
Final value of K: 0.08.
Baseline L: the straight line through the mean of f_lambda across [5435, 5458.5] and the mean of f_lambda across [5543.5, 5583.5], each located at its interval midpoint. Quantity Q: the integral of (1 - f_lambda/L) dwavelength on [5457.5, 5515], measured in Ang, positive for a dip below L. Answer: 1.2 Ang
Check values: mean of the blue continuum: 2.58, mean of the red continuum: 2.53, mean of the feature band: 2.51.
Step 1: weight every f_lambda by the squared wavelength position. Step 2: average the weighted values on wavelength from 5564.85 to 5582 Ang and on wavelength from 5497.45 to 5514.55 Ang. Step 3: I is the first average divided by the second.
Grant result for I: 1.09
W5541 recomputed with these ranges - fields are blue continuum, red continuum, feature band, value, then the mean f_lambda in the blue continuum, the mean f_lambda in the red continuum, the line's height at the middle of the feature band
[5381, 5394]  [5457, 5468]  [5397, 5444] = 0.2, 2.31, 2.69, 2.47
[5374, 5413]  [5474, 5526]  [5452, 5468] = -1.8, 2.45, 2.45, 2.45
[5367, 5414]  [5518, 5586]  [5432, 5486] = -3.2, 2.4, 2.5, 2.44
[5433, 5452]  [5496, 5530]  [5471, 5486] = 0.3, 2.53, 2.51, 2.52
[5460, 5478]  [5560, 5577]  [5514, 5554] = 2.0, 2.66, 2.52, 2.56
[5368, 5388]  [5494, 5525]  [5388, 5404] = -0.8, 2.35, 2.5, 2.37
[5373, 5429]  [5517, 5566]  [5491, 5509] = 0.5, 2.46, 2.4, 2.41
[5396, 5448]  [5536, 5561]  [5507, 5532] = -1.8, 2.48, 2.34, 2.37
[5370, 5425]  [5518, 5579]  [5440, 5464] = -0.3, 2.43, 2.77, 2.55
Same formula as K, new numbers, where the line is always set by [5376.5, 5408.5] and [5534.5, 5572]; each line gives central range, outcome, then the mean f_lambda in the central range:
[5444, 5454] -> -0.047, 2.58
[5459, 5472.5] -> -0.125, 2.76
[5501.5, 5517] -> -0.093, 2.64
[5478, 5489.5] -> 0.007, 2.43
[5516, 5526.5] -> -0.079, 2.6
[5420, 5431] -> 0.018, 2.44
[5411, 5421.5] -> 0.038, 2.4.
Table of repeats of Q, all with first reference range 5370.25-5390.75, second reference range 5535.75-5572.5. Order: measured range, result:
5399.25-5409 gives -0.5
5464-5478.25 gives -1.8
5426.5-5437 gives -0.1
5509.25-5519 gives -0.6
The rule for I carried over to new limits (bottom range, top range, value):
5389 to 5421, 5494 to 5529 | 1.05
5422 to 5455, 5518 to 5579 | 1.15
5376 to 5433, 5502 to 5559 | 1.04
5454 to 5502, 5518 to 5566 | 0.99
